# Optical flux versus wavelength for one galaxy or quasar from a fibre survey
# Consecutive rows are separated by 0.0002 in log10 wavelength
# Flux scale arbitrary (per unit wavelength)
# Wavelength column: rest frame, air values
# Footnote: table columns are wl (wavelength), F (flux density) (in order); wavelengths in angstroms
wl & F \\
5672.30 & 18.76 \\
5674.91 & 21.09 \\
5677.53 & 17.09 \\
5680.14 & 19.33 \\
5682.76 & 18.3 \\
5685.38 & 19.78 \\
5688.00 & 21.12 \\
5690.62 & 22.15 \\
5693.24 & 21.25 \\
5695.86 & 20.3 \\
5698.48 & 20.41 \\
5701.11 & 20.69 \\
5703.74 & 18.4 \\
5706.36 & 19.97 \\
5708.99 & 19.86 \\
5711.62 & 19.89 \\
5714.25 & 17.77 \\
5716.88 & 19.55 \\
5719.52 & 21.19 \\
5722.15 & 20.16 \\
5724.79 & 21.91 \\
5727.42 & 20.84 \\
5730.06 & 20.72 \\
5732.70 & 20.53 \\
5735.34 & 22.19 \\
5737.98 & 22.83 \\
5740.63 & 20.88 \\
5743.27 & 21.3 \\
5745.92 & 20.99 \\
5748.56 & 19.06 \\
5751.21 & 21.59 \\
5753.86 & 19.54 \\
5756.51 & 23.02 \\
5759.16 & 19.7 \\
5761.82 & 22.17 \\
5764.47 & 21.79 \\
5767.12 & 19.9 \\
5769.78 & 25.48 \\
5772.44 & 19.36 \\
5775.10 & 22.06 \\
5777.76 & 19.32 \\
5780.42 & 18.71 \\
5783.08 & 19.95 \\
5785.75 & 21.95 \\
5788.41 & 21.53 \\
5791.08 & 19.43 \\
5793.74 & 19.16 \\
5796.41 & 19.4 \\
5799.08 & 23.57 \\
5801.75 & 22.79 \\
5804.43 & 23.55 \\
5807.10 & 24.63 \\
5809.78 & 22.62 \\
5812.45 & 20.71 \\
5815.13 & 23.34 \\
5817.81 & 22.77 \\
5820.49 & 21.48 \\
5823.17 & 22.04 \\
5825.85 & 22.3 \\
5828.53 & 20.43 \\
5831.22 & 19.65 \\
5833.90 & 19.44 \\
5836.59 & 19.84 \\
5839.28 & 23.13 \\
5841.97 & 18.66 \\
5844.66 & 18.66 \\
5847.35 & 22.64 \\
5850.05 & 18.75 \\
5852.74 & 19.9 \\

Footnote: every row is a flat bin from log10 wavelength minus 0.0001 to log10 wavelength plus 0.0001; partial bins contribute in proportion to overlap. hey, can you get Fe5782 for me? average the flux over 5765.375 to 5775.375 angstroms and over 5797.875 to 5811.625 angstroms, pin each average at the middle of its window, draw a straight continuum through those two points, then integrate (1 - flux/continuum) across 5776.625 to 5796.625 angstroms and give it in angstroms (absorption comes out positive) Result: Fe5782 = 2.2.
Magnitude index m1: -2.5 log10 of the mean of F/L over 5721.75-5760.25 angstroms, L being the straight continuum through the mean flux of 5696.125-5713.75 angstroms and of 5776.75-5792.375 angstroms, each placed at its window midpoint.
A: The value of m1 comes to -0.057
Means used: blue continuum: 19.8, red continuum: 20.2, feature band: 21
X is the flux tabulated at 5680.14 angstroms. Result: 19.33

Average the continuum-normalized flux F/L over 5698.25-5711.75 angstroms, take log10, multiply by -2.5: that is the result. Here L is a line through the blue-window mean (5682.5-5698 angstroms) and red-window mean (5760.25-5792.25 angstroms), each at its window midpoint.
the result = 0.05 mag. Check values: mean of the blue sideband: 20.6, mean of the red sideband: 21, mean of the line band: 19.8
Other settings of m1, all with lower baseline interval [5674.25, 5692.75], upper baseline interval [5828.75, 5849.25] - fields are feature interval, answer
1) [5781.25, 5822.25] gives -0.08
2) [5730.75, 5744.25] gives -0.08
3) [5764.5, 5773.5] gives -0.08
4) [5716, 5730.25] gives -0.04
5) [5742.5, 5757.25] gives -0.04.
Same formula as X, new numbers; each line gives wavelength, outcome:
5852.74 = 19.9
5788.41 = 21.53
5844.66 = 18.66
